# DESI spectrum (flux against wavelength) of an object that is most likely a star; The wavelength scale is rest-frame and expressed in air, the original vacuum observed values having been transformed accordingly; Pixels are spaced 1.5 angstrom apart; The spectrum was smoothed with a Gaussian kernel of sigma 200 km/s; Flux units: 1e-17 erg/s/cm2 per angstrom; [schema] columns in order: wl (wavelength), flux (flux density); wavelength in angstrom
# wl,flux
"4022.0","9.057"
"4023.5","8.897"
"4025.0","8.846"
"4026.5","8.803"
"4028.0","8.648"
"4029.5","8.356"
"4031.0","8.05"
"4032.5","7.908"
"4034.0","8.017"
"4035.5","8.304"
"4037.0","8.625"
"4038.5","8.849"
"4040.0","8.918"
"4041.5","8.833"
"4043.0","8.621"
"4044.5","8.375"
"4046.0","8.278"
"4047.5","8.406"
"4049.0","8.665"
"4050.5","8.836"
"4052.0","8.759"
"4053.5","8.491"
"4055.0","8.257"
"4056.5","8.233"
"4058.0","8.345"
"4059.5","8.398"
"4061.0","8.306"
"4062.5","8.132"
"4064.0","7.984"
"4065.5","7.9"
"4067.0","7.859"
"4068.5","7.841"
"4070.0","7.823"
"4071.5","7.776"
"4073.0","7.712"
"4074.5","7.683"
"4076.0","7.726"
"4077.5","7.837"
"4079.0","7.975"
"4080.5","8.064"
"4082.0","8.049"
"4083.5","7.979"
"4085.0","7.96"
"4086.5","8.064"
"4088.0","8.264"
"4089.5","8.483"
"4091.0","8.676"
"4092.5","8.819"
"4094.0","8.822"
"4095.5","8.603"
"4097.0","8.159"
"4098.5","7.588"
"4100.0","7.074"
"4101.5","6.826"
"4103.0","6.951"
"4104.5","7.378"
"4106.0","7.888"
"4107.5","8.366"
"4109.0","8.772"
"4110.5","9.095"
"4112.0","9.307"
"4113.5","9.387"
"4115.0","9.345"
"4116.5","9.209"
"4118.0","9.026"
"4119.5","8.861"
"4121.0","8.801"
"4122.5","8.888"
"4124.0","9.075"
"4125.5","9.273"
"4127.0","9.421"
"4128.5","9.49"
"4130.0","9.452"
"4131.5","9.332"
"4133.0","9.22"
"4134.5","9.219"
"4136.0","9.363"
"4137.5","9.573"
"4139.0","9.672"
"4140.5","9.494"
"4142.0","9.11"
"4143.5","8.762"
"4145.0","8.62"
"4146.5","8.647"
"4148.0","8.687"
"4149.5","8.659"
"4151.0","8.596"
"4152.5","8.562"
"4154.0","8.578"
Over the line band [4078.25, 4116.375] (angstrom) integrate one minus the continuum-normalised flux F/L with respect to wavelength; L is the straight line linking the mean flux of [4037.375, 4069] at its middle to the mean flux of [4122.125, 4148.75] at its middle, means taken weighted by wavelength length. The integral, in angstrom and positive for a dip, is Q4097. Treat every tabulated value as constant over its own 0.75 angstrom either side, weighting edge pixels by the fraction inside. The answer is 2.5 angstrom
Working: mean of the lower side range 8.4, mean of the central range 8.25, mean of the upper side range 9.19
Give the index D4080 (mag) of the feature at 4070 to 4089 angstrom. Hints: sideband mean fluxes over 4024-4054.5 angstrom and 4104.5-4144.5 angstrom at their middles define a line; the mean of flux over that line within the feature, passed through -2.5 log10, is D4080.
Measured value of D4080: 0.113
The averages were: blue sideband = 8.53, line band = 7.93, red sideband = 9.09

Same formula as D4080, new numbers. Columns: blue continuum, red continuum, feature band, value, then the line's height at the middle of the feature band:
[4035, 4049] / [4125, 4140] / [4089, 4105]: 0.15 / 9.08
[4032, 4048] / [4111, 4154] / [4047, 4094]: 0.06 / 8.68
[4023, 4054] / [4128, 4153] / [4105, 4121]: 0.01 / 8.94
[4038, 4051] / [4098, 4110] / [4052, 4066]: 0.02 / 8.39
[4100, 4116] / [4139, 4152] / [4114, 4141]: -0.08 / 8.59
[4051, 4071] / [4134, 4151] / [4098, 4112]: 0.11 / 8.65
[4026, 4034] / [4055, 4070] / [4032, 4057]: -0.04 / 8.22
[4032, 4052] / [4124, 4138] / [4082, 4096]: 0.07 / 8.96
